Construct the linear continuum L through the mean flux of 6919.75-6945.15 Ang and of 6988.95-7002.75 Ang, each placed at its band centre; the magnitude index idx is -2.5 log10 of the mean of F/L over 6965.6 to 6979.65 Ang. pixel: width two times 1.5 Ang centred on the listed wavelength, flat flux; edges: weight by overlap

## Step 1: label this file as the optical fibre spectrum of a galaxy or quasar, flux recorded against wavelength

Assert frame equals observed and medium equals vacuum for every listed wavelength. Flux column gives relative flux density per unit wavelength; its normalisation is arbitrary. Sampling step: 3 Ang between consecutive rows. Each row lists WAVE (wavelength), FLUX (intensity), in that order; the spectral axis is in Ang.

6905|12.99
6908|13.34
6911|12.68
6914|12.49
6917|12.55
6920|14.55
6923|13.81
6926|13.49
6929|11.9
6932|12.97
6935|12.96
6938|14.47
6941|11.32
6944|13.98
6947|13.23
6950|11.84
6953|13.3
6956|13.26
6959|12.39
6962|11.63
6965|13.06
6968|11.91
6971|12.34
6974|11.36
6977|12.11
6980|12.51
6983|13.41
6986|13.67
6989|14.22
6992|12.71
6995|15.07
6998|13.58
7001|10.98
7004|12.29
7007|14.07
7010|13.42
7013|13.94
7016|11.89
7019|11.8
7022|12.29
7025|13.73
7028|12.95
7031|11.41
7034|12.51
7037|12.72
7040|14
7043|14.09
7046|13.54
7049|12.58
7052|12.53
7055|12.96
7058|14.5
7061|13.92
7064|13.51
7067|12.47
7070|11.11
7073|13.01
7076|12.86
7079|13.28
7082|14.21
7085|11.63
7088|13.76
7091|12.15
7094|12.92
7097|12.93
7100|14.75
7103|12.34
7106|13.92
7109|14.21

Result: 0.10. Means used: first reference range 13.2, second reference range 13.2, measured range 12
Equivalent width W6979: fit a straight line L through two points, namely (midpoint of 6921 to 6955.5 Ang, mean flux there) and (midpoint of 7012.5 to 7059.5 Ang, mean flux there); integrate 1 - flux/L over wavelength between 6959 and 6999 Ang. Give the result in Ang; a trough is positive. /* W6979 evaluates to 0.4 Ang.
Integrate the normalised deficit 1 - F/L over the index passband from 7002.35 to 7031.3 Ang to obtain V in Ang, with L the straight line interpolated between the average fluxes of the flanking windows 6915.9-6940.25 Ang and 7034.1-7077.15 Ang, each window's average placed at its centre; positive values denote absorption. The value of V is 0.7 Ang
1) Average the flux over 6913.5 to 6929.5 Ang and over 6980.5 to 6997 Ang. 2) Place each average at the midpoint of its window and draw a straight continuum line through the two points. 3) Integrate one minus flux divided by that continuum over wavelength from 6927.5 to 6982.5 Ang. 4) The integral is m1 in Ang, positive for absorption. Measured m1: 3.6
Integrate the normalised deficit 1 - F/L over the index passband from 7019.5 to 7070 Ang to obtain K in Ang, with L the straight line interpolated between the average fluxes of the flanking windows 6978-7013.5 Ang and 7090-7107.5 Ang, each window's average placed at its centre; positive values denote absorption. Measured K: 0.85 Ang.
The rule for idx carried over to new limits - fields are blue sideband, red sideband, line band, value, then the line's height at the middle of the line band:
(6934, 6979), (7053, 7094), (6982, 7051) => -0.02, 12.8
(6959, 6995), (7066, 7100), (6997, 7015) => -0.02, 12.8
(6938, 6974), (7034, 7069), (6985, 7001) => -0.06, 12.9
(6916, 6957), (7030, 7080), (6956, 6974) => 0.07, 13.1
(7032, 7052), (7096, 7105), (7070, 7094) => 0.04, 13.3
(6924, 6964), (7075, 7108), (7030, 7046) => 0.00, 13.1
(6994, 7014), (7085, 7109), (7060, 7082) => 0.02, 13.2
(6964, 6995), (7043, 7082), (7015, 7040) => 0.04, 13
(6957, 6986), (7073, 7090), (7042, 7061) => -0.04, 12.9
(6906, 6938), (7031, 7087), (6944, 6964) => 0.03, 13.1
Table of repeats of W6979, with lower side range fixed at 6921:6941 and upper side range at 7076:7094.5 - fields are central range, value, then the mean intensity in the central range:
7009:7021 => 0.3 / 12.7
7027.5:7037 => 0.5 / 12.3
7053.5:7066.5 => -0.6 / 13.6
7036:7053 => -0.3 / 13.3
